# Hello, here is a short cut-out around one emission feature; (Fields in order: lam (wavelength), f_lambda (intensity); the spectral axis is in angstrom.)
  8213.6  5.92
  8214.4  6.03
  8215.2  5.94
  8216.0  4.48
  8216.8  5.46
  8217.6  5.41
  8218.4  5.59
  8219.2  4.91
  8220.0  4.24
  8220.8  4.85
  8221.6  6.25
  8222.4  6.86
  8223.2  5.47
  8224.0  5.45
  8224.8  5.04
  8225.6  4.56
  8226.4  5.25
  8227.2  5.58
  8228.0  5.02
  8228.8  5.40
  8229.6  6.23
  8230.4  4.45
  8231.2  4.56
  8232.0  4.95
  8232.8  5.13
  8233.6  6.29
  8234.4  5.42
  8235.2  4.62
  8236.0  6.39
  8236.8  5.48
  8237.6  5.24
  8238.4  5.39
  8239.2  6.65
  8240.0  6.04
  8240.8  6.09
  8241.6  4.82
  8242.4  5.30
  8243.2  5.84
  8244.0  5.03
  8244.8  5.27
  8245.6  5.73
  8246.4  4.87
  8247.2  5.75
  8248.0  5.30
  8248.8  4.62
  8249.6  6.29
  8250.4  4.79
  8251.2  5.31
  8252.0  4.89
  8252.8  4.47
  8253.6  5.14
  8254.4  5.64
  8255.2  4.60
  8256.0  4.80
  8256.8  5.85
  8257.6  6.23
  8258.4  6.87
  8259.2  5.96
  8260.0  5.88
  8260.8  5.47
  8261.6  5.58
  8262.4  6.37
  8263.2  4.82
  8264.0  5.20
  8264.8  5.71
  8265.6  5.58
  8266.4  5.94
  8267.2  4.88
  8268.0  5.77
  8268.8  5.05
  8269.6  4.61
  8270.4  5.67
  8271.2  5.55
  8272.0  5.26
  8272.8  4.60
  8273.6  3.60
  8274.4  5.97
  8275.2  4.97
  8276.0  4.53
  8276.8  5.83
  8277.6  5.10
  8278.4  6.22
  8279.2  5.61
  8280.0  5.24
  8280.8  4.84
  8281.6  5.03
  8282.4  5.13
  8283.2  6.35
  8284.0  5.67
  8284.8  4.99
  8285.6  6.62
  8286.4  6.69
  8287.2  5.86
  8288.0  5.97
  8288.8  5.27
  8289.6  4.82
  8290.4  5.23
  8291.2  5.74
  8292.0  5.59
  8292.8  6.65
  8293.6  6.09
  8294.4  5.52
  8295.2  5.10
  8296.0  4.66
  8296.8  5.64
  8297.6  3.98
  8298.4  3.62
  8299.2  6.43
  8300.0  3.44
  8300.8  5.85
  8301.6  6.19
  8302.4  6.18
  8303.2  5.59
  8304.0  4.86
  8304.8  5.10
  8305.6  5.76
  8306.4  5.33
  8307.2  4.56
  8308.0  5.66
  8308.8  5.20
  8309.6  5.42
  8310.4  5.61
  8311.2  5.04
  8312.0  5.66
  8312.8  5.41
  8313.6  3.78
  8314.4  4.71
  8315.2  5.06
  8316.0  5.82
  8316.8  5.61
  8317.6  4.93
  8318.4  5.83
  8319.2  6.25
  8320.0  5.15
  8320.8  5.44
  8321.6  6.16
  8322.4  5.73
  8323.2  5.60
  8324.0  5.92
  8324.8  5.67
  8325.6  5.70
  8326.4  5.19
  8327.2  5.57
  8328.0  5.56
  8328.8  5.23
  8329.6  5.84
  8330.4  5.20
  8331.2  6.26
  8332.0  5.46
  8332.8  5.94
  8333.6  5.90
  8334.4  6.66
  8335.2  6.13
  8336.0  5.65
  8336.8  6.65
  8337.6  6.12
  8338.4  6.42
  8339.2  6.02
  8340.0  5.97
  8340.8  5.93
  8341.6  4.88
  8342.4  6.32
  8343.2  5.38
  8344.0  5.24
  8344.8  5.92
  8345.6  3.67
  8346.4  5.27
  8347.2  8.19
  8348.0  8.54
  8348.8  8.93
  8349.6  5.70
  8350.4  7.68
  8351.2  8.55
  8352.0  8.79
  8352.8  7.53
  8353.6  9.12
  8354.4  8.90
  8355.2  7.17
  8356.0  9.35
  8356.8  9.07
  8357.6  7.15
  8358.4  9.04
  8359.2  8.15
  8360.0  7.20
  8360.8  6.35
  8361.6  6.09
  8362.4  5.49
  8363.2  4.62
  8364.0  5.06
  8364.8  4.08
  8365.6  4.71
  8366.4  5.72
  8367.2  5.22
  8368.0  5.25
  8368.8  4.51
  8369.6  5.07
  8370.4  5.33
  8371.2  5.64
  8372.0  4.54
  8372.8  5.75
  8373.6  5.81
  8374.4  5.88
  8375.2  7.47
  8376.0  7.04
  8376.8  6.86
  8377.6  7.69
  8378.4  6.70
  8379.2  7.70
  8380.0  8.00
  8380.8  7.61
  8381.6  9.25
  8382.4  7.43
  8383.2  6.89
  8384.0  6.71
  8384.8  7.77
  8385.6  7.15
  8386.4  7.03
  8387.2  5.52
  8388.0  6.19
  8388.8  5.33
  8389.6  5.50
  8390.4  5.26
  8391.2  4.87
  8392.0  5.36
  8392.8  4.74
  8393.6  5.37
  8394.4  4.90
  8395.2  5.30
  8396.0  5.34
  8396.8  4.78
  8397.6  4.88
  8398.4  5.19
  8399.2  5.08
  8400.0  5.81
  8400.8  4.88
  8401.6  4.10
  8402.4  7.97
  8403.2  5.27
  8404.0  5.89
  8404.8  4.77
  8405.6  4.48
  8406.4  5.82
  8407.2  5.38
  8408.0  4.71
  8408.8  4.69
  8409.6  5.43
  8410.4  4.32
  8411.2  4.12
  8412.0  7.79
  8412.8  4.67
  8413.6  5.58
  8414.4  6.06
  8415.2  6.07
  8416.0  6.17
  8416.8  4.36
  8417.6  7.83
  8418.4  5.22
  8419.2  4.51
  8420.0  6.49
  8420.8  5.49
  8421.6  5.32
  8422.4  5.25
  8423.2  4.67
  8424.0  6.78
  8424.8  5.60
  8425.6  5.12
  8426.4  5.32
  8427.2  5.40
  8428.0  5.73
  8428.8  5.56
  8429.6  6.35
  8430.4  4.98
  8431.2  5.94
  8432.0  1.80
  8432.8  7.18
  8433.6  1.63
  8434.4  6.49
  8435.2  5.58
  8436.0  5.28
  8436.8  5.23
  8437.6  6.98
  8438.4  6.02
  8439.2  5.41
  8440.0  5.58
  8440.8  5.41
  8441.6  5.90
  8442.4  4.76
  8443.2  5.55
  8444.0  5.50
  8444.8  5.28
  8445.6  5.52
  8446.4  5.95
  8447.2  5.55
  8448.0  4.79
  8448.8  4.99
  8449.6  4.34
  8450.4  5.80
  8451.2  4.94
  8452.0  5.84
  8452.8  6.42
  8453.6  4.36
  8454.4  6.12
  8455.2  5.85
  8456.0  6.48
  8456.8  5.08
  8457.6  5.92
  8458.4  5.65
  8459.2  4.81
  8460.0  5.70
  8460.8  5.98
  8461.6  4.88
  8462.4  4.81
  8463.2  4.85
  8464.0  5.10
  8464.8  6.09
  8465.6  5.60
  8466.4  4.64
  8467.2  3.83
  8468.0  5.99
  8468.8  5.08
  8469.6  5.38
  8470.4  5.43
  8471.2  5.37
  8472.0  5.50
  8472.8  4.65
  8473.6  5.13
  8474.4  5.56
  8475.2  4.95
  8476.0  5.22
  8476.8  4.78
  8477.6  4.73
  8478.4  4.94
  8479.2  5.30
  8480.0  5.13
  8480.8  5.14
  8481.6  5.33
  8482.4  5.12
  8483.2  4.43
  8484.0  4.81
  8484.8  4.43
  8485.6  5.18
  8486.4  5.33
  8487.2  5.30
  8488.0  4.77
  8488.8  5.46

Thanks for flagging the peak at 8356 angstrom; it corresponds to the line H-alpha 6563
